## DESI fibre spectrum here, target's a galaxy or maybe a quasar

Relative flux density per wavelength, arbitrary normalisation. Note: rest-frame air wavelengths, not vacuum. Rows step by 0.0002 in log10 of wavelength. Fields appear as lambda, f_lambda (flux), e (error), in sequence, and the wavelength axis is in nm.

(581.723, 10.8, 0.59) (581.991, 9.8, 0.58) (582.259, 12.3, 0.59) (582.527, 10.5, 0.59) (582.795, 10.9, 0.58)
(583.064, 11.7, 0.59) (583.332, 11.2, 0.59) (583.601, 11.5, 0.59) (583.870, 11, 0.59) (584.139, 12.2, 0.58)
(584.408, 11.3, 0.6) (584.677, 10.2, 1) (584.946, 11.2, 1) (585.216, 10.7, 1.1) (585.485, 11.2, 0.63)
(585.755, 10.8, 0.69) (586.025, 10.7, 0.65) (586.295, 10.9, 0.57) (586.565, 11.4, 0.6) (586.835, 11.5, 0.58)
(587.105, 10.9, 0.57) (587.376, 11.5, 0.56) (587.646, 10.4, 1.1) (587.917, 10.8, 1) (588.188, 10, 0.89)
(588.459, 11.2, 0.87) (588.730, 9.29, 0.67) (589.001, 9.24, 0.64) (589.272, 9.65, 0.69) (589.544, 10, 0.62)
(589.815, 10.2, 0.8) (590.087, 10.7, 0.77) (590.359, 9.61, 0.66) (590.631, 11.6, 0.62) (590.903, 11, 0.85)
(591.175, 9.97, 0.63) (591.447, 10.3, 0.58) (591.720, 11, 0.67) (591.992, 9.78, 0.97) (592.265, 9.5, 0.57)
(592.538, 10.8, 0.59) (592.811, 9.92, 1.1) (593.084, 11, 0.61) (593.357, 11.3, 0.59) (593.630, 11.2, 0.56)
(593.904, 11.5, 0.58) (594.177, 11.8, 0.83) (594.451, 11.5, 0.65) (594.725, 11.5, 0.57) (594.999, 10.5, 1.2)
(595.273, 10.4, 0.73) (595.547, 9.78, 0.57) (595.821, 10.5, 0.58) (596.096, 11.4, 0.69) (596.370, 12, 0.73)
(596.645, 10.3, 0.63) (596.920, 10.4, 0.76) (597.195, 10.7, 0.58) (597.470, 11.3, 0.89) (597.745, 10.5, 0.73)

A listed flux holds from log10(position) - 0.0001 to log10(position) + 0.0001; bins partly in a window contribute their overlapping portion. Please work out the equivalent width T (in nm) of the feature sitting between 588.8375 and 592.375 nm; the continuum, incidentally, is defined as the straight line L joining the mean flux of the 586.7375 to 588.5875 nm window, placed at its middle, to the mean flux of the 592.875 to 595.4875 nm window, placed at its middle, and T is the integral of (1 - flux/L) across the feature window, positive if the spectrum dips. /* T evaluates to 0.26 nm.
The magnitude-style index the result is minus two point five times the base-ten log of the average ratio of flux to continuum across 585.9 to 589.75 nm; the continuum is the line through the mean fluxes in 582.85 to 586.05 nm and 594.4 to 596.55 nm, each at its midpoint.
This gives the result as 0.06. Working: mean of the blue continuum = 11.1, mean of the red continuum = 10.9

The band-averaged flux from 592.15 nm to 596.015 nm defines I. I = 10.8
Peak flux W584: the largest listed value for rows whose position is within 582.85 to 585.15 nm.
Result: 12.2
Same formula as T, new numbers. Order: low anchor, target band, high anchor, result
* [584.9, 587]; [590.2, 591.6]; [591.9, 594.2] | 0.041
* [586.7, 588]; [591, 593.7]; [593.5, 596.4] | 0.143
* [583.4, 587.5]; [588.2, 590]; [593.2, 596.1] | 0.184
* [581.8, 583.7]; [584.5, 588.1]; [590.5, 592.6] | -0.024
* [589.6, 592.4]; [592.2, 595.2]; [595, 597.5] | -0.124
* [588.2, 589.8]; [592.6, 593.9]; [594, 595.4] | -0.009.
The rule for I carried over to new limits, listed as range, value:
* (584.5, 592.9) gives 10.5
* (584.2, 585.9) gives 11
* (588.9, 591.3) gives 10.2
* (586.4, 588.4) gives 10.9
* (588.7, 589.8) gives 9.65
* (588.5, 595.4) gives 10.5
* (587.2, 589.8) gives 10.2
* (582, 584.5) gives 11.3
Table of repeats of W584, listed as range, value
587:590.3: 11.5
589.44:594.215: 11.8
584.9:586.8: 11.4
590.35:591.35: 11.6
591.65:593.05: 11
